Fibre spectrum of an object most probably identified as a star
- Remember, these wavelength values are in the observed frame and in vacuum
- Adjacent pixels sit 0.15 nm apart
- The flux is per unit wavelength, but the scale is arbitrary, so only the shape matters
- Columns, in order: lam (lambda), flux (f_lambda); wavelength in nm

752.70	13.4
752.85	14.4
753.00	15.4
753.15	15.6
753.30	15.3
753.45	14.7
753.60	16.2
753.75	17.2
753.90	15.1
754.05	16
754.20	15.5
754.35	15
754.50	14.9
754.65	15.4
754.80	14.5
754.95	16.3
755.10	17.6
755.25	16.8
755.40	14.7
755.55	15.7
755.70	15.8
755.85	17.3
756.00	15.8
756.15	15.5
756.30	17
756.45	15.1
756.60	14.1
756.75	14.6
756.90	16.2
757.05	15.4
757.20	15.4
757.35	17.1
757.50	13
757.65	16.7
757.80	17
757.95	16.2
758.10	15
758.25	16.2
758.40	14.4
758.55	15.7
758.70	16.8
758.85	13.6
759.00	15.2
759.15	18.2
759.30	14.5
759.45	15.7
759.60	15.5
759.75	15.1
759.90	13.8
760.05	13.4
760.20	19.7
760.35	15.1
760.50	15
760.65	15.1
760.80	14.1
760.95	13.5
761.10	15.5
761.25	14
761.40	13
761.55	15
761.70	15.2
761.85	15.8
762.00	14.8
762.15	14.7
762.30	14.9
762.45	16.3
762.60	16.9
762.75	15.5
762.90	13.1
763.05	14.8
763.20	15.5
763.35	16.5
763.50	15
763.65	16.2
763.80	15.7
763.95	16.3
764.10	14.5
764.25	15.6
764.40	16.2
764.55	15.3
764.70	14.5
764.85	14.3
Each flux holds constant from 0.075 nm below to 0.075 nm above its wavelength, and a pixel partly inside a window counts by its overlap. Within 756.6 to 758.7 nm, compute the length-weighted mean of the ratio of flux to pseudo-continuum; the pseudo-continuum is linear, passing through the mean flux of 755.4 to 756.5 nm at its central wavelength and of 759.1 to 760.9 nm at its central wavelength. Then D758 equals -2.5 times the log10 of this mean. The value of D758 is 0.01 mag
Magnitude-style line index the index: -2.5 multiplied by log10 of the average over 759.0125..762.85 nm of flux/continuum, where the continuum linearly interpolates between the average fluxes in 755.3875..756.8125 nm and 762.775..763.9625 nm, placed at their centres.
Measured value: 0.02 mag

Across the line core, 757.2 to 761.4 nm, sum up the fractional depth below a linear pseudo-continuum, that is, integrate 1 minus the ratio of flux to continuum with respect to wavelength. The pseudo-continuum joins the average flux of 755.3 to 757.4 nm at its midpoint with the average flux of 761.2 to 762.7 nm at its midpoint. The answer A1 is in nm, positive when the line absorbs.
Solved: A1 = 0.01 nm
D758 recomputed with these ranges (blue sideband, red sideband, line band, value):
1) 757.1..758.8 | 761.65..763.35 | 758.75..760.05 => 0.033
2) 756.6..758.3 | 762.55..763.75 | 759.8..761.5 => 0.054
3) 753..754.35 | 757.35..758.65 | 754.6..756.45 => -0.025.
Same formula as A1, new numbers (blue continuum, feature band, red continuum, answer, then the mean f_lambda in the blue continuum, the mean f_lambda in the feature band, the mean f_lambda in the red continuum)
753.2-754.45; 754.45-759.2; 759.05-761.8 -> -0.11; 15.6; 15.7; 15.1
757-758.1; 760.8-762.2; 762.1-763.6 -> 0.08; 15.8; 14.6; 15.3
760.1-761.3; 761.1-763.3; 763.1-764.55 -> 0.06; 15.2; 15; 15.7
